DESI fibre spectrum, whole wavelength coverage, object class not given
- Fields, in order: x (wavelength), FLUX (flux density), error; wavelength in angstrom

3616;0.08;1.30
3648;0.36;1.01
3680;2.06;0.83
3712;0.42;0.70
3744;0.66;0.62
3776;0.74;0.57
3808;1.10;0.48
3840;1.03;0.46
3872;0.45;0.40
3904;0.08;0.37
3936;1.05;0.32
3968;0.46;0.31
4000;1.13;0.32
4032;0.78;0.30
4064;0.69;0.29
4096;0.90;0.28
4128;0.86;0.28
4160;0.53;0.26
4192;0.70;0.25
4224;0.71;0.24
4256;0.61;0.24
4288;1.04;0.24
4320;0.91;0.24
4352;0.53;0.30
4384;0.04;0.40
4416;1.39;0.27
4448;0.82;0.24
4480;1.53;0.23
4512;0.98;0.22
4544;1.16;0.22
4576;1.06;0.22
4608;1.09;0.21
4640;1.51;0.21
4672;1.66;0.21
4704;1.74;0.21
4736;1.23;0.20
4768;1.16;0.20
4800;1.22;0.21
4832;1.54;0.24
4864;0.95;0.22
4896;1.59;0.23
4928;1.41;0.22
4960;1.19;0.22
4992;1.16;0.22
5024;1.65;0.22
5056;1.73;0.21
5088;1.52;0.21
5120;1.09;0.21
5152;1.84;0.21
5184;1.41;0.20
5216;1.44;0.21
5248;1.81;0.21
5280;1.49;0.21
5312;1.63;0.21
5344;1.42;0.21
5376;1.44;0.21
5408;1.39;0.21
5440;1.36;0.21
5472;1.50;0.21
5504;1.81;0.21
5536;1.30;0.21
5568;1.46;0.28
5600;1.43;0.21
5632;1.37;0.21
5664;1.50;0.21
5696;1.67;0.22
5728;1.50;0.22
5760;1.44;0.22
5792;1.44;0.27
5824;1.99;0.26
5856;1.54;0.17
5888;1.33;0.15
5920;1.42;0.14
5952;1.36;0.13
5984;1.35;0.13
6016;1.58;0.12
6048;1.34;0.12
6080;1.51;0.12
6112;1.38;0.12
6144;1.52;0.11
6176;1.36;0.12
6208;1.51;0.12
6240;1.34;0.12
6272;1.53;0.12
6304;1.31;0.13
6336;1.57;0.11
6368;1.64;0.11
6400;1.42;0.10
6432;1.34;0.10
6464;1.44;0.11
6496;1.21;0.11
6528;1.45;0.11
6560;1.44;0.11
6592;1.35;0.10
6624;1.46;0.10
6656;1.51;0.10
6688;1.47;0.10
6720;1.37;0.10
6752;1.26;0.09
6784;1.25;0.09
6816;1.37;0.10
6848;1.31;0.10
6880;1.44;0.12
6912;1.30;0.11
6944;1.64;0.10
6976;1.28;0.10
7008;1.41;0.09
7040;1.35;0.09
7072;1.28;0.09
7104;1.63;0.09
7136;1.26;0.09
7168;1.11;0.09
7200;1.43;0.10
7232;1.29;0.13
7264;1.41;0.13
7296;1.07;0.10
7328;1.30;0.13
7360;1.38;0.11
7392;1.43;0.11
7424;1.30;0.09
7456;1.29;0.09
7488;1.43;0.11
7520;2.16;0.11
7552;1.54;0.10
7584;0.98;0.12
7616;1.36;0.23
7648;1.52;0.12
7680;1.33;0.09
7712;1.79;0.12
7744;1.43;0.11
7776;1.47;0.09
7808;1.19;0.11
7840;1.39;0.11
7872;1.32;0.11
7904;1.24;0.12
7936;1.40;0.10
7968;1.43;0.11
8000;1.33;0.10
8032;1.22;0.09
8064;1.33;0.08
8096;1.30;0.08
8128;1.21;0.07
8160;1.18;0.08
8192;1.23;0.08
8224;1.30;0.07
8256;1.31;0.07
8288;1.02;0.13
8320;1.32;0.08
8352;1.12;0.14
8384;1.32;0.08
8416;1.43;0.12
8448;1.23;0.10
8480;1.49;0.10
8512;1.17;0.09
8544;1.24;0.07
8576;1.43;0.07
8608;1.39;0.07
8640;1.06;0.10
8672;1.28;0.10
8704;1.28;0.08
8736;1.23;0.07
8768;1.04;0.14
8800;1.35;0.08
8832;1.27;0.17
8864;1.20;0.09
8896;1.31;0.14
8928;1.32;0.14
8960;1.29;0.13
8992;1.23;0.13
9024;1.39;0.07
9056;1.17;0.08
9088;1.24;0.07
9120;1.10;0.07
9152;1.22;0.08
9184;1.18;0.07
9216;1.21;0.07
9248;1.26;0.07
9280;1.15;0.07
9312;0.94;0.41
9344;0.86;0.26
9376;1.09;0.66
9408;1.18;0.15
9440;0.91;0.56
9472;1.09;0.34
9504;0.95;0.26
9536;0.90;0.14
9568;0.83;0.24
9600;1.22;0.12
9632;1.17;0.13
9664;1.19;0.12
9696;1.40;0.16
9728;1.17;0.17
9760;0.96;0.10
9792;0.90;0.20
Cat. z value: 0.15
